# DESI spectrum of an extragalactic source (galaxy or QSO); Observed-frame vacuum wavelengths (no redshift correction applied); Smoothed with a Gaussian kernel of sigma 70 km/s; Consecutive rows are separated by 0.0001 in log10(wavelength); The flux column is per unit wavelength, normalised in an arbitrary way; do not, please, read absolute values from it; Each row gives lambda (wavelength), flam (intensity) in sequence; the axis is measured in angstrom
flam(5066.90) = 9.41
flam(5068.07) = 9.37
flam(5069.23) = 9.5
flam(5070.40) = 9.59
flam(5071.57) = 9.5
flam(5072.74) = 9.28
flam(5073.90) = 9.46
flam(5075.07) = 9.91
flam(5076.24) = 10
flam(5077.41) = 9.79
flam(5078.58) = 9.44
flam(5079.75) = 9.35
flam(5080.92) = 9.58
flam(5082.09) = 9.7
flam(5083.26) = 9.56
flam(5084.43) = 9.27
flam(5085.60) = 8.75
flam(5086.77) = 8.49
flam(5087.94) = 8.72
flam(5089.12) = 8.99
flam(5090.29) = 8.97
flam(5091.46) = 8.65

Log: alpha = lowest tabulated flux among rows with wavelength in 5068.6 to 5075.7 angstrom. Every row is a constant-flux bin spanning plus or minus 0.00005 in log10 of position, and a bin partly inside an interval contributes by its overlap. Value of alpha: 9.28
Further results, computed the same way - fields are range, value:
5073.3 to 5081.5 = 9.35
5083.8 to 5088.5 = 8.49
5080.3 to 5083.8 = 9.56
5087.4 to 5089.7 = 8.72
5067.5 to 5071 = 9.37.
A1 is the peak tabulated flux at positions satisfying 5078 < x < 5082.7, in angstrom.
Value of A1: 9.7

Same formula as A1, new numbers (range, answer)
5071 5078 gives 10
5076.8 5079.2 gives 9.79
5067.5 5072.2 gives 9.59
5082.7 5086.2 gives 9.56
